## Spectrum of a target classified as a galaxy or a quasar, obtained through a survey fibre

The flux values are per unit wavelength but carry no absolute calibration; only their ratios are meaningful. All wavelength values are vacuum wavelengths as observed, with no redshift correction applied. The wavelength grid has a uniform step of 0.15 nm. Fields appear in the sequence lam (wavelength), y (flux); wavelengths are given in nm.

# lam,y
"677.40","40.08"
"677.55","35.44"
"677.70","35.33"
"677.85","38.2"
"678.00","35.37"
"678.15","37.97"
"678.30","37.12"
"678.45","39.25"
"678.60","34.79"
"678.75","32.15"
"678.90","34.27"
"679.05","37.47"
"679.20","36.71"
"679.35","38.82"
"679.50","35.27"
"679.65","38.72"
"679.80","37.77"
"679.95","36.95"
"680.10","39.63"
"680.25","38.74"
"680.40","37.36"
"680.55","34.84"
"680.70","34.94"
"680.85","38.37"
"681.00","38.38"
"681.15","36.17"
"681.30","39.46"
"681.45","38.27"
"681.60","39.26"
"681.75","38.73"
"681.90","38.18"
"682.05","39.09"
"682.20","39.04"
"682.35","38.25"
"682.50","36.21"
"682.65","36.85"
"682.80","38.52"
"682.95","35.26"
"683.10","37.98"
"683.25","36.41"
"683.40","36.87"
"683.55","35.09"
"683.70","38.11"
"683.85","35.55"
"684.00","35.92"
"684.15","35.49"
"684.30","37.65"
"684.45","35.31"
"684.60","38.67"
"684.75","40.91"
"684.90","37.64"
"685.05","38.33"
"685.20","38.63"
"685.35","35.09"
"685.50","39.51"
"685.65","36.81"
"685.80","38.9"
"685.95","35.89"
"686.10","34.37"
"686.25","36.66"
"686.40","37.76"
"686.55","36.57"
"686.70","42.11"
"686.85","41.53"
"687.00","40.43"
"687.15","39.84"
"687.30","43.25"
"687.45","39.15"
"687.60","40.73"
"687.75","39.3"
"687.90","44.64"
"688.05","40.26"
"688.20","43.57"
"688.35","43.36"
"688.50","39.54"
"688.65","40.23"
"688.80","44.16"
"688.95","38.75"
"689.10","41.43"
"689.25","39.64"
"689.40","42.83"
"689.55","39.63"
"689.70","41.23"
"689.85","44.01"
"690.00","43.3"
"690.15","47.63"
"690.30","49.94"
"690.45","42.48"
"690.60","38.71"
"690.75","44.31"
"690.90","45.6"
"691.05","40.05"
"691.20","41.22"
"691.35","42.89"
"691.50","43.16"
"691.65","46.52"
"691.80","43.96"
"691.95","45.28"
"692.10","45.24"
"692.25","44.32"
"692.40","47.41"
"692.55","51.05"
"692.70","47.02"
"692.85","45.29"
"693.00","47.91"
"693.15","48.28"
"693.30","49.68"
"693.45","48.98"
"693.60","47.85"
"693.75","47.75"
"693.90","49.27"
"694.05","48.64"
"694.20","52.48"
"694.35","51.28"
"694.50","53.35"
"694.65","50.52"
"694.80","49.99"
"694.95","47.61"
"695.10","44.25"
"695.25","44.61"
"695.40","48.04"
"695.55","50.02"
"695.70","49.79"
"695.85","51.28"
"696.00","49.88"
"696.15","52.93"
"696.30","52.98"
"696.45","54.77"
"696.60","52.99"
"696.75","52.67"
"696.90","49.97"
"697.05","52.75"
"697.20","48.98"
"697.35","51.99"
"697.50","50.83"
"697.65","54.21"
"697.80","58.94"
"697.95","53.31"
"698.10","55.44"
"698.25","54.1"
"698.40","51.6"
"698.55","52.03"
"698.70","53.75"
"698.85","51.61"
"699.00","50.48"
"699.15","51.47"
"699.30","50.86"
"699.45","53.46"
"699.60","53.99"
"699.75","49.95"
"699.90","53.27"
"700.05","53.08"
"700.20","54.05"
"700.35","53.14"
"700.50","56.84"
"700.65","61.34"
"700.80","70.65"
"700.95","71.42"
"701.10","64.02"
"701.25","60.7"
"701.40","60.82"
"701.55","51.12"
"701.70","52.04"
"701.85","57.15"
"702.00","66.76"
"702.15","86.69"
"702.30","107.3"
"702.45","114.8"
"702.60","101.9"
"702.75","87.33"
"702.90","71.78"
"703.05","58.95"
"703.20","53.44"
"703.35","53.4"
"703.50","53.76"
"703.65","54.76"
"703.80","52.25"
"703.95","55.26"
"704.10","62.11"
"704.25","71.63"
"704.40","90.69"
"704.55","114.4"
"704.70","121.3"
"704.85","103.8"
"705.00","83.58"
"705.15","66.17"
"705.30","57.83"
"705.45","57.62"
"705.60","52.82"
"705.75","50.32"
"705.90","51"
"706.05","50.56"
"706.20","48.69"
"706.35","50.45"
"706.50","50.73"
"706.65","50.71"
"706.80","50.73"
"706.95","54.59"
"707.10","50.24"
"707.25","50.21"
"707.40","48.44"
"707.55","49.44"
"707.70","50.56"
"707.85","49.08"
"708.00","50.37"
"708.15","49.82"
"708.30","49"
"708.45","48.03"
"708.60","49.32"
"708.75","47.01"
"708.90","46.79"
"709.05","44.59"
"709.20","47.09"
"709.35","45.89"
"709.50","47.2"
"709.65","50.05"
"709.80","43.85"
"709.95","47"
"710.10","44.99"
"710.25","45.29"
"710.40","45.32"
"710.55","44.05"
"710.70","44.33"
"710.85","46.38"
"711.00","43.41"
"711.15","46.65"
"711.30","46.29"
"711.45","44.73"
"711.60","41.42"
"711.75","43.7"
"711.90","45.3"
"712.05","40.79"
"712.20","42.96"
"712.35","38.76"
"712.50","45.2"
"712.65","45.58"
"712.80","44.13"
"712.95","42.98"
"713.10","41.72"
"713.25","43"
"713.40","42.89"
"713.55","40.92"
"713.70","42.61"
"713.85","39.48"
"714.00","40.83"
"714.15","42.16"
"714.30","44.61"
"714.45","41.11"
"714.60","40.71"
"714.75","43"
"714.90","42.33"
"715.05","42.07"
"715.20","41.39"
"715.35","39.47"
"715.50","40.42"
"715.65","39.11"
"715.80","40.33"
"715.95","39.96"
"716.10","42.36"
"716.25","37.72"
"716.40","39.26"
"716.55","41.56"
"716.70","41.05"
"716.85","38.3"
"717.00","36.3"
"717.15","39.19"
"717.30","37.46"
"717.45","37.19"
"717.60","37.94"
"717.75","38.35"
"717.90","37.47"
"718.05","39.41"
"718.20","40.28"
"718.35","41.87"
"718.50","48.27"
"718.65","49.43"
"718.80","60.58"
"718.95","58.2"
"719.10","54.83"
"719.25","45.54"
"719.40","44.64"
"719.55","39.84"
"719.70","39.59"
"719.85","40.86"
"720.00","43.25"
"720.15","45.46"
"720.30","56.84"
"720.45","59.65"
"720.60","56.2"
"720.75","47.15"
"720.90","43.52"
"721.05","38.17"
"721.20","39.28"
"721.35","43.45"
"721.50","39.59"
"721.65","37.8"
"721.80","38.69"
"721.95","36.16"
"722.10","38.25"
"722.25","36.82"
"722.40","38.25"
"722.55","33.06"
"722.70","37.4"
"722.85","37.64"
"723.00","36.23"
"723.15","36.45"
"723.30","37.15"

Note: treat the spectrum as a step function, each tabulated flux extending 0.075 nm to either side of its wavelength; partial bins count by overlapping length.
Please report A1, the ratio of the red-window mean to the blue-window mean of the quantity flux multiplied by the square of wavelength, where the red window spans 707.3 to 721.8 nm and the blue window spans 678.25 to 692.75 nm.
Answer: 1.2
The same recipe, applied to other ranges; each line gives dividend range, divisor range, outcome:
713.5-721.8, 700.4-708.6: 0.70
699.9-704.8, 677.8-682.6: 2.00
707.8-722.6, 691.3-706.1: 0.79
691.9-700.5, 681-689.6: 1.35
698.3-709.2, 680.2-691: 1.63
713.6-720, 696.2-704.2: 0.74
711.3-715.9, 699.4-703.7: 0.67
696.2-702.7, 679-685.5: 1.67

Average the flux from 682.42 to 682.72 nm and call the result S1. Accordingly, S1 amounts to 36.6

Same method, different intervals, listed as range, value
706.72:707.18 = 51.8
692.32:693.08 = 47.7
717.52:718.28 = 38.7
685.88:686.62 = 36.3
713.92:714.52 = 42.2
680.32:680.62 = 36.2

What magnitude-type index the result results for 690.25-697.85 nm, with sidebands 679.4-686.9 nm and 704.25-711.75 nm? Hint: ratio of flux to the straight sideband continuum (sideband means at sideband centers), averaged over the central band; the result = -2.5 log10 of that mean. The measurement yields -0.08 mag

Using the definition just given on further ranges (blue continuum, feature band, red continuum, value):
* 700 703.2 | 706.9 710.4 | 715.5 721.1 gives 0.213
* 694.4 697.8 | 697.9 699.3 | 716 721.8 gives -0.053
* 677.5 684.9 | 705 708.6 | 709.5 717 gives -0.249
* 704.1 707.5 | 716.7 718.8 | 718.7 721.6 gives 0.218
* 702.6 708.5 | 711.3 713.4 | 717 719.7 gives 0.203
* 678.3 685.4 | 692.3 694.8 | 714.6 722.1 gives -0.250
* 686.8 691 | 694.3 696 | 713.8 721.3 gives -0.162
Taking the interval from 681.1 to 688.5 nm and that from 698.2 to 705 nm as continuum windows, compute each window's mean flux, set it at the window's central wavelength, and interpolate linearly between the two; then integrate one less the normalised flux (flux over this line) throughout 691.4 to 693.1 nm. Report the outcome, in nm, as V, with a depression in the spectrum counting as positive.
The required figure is 0.16 nm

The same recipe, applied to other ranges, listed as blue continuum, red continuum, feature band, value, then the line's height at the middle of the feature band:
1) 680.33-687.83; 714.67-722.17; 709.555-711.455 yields -0.18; 41.7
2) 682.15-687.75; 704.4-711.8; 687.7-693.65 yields -0.31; 41.8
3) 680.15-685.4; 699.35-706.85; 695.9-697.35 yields 0.12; 56.6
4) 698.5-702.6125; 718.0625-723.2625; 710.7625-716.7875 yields 0.94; 50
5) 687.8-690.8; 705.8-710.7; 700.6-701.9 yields -0.42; 46.2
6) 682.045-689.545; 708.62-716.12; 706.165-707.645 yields -0.28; 42.5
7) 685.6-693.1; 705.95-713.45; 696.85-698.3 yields -0.30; 44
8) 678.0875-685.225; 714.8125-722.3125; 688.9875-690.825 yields -0.21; 38.5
